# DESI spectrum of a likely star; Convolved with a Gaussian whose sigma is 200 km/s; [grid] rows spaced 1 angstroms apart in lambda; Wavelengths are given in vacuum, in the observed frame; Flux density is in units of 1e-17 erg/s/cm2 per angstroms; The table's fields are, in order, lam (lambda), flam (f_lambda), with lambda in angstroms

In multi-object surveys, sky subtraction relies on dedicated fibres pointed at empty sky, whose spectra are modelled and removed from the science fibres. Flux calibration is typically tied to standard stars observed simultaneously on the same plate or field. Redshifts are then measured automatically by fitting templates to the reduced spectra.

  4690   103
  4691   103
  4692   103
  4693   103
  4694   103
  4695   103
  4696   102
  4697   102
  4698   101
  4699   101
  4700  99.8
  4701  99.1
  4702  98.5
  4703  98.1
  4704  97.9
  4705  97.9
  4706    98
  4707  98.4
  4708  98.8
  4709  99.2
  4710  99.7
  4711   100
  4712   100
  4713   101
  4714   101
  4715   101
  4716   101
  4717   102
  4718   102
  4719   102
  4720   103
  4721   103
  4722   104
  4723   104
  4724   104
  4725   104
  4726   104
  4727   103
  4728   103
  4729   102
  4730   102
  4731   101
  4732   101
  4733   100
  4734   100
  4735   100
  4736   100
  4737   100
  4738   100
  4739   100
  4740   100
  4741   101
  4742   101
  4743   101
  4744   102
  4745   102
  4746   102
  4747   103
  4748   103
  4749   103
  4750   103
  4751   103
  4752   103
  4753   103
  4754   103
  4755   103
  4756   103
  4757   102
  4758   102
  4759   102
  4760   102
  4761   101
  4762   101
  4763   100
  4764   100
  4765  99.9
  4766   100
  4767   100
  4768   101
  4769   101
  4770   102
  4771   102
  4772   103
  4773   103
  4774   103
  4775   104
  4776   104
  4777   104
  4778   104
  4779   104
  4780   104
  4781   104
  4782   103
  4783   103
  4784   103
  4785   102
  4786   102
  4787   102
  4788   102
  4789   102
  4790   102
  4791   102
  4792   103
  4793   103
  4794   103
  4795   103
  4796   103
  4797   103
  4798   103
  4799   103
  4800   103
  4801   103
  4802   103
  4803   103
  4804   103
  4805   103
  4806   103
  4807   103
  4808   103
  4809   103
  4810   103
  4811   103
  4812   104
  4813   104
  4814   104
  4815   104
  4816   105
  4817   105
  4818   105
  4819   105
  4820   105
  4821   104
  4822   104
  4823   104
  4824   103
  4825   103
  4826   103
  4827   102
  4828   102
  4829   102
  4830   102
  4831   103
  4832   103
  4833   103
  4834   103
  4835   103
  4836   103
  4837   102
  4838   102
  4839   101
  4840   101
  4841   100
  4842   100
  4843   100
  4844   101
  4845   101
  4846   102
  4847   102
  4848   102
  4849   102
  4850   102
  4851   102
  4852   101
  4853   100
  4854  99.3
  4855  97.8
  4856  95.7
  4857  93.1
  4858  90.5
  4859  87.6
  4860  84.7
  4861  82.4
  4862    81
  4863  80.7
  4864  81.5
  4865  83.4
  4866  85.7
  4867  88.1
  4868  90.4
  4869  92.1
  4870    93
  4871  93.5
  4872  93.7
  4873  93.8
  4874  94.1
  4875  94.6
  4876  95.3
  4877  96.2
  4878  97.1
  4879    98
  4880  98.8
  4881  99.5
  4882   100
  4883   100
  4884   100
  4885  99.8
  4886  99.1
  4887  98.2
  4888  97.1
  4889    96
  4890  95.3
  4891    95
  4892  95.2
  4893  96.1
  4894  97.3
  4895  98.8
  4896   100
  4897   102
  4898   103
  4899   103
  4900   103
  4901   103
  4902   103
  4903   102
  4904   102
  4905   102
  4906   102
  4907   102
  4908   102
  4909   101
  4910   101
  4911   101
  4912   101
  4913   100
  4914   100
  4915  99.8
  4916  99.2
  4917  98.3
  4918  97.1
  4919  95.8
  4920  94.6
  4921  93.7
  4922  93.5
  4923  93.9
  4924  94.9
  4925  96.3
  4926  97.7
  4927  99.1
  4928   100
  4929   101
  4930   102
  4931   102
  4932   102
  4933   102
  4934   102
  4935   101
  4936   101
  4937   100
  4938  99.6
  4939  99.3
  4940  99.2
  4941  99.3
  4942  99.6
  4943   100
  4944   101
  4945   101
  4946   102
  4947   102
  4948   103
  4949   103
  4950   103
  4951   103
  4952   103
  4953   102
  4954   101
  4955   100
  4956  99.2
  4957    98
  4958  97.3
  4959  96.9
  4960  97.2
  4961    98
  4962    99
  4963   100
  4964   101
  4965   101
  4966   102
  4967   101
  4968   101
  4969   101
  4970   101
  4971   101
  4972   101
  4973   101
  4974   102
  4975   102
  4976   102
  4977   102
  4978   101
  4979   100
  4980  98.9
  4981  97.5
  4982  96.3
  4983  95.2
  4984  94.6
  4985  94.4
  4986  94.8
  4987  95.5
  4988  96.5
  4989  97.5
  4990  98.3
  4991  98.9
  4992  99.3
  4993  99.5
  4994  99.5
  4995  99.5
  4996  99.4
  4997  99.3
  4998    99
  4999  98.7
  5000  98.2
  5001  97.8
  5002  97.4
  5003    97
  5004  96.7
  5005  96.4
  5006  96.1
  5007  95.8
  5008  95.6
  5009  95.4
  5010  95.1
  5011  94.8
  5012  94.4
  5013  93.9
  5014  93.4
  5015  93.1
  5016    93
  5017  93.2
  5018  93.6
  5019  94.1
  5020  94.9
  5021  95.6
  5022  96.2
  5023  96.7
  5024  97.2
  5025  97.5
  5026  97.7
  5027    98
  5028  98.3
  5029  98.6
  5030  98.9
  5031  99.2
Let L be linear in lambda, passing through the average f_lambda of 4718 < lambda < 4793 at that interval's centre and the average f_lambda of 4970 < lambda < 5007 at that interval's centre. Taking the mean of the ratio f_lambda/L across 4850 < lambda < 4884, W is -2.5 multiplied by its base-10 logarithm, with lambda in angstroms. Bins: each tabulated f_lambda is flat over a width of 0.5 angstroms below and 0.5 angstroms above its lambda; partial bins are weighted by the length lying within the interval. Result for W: 0.08 mag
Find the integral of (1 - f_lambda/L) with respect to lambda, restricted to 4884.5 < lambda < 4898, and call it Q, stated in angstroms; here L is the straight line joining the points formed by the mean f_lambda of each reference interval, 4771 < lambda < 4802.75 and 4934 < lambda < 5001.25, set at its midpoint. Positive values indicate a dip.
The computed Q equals 0.4 angstroms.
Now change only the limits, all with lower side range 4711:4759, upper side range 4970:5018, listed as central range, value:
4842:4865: 1.2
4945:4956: -0.4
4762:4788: -0.3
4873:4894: 0.5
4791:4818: -0.7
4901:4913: -0.3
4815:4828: -0.5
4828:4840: -0.3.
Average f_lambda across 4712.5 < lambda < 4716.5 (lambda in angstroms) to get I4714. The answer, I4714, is 101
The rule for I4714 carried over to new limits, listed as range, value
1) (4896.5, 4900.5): 103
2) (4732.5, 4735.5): 100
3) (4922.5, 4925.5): 95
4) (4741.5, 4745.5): 102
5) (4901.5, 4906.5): 102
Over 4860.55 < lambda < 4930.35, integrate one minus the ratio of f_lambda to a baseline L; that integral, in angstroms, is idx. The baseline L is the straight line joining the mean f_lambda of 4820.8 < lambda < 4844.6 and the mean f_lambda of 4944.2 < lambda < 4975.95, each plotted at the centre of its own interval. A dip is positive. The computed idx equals 3.3 angstroms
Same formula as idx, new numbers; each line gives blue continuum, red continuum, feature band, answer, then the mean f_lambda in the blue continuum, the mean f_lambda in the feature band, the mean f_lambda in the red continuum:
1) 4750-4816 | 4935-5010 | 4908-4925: 0.4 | 103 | 97.9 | 99.3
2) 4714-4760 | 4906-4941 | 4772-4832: -1.3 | 102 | 103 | 99.2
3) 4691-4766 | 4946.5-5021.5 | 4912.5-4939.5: 0.1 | 101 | 98.7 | 98.3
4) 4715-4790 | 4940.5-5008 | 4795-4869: 1.0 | 102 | 99.7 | 99.3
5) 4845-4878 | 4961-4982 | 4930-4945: -0.3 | 93.3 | 101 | 101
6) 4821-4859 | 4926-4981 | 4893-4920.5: 0.1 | 101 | 100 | 101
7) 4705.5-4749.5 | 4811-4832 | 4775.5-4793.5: 0.0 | 101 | 103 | 104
